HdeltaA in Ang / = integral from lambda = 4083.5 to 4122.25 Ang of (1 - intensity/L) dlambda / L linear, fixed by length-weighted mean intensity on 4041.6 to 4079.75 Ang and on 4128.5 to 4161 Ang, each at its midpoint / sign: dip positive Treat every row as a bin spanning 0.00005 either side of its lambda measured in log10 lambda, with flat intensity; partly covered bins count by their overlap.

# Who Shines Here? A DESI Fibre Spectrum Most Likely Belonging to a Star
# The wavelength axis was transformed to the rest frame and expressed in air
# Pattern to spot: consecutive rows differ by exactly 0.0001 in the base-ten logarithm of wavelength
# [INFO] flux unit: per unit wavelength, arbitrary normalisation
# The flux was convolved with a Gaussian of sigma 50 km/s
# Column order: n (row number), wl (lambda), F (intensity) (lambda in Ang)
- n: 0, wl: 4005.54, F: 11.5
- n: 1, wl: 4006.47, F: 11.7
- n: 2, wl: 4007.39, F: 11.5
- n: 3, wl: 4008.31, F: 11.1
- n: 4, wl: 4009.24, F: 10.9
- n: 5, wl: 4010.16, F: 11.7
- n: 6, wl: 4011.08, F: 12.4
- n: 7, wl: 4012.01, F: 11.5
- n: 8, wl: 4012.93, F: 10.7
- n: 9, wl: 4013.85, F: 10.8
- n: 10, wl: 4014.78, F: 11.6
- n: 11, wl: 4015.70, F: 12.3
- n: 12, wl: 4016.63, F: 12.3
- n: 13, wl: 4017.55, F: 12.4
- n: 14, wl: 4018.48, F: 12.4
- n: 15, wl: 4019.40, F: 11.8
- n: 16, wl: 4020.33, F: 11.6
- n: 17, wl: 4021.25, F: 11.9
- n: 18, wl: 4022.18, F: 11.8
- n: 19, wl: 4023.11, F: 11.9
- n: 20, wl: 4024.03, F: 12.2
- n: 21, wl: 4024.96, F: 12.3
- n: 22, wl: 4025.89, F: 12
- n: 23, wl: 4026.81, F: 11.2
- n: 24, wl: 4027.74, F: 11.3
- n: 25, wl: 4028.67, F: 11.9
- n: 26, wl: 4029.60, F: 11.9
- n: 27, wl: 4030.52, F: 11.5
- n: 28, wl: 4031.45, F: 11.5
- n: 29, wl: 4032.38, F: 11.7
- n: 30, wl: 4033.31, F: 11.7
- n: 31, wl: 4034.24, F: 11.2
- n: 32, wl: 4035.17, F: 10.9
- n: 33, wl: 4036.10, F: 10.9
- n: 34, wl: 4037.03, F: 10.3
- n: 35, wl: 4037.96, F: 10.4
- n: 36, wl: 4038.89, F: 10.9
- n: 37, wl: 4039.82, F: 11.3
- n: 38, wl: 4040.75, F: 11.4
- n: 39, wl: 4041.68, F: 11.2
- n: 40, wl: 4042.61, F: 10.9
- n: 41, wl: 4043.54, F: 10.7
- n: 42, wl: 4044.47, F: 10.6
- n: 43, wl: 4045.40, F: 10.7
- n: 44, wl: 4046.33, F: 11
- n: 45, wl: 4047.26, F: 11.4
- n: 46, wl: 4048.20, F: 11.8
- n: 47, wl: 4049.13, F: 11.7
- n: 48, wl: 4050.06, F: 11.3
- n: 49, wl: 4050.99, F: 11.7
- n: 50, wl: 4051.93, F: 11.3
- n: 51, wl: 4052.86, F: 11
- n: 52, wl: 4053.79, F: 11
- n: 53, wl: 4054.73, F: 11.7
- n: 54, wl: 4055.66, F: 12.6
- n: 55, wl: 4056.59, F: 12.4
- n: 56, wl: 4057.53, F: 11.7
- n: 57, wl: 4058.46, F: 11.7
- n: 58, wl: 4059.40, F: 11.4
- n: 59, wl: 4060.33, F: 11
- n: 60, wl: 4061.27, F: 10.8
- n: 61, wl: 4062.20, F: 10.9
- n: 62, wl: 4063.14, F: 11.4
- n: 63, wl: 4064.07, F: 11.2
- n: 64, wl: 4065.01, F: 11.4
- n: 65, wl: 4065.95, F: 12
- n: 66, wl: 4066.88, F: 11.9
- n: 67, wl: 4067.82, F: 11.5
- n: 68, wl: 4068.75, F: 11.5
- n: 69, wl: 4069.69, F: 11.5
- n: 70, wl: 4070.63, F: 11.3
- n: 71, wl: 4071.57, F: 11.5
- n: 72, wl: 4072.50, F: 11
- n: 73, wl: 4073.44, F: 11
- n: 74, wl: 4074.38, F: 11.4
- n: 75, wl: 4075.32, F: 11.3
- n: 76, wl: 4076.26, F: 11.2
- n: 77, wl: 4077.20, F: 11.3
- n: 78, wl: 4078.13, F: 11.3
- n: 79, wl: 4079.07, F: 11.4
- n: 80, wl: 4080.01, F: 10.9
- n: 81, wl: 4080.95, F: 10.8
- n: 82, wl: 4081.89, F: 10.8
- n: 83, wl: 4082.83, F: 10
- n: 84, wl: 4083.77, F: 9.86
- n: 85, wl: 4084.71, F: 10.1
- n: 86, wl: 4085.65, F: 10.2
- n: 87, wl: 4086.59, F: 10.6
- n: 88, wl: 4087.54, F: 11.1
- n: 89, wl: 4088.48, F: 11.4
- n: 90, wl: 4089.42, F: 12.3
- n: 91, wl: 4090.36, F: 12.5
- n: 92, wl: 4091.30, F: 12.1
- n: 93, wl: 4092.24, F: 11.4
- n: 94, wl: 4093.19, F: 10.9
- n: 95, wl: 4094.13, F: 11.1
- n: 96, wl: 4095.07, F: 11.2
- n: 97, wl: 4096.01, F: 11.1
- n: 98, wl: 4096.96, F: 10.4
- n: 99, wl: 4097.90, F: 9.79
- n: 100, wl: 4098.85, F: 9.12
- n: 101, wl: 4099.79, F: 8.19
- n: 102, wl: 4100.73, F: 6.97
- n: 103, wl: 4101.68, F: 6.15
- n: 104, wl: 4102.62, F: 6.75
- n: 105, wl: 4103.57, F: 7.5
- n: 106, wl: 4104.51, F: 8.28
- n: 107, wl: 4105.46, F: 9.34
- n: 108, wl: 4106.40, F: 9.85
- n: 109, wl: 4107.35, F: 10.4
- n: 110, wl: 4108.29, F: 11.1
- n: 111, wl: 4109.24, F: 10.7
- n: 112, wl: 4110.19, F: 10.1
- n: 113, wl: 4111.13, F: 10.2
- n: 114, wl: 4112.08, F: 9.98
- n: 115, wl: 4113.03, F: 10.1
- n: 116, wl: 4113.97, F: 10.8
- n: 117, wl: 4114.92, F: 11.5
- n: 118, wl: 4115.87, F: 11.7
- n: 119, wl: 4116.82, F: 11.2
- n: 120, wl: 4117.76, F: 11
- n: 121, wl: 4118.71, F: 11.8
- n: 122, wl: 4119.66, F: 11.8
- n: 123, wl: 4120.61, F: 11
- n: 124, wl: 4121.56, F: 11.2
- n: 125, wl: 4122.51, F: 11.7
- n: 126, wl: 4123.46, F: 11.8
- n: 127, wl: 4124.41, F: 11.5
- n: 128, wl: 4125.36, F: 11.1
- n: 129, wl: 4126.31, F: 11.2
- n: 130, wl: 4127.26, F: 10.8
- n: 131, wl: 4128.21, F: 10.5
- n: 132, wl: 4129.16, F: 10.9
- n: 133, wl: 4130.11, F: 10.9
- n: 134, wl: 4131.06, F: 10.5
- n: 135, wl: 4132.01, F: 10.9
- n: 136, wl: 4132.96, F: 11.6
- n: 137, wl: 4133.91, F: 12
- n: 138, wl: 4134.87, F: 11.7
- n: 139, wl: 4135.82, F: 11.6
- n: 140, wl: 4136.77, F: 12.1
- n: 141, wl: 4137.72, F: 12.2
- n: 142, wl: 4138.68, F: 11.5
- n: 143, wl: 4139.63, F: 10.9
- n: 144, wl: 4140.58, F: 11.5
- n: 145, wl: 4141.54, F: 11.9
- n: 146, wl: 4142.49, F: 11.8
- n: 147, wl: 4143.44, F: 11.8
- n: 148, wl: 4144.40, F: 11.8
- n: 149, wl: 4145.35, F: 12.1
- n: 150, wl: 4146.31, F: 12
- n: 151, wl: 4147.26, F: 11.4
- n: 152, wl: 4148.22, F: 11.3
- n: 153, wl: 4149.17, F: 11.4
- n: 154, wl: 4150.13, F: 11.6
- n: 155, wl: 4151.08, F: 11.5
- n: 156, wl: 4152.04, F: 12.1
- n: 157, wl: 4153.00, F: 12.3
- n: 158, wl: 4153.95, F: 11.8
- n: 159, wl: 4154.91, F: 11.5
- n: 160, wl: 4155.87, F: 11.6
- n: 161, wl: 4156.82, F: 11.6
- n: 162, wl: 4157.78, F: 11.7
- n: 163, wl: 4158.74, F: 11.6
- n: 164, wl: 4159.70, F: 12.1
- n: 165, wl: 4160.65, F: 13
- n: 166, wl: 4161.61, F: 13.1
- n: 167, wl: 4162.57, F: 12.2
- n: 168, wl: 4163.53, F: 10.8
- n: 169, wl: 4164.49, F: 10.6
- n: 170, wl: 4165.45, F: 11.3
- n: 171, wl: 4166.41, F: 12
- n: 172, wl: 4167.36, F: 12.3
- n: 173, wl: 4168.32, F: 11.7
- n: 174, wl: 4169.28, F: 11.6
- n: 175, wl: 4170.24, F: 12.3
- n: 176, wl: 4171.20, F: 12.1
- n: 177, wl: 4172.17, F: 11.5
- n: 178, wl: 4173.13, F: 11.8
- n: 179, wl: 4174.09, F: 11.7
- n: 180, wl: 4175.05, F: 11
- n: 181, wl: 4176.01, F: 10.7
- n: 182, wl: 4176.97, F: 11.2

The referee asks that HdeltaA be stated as 3.97 Ang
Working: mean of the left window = 11.4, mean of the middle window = 10.3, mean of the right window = 11.6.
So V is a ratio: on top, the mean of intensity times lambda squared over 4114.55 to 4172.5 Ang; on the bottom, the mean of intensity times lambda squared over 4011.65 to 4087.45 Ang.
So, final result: 1.1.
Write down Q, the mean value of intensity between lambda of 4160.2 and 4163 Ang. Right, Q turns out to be 12.8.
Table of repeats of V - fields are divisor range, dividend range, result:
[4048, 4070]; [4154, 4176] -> 1.07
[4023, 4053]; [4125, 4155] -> 1.07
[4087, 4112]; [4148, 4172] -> 1.22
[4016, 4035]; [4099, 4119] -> 0.85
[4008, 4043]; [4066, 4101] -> 0.97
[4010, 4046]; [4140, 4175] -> 1.09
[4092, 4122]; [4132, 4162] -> 1.19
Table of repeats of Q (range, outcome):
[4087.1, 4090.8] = 11.8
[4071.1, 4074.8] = 11.2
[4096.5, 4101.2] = 8.9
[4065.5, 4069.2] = 11.8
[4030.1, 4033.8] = 11.6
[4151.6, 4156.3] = 11.9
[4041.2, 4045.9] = 10.8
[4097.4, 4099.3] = 9.46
